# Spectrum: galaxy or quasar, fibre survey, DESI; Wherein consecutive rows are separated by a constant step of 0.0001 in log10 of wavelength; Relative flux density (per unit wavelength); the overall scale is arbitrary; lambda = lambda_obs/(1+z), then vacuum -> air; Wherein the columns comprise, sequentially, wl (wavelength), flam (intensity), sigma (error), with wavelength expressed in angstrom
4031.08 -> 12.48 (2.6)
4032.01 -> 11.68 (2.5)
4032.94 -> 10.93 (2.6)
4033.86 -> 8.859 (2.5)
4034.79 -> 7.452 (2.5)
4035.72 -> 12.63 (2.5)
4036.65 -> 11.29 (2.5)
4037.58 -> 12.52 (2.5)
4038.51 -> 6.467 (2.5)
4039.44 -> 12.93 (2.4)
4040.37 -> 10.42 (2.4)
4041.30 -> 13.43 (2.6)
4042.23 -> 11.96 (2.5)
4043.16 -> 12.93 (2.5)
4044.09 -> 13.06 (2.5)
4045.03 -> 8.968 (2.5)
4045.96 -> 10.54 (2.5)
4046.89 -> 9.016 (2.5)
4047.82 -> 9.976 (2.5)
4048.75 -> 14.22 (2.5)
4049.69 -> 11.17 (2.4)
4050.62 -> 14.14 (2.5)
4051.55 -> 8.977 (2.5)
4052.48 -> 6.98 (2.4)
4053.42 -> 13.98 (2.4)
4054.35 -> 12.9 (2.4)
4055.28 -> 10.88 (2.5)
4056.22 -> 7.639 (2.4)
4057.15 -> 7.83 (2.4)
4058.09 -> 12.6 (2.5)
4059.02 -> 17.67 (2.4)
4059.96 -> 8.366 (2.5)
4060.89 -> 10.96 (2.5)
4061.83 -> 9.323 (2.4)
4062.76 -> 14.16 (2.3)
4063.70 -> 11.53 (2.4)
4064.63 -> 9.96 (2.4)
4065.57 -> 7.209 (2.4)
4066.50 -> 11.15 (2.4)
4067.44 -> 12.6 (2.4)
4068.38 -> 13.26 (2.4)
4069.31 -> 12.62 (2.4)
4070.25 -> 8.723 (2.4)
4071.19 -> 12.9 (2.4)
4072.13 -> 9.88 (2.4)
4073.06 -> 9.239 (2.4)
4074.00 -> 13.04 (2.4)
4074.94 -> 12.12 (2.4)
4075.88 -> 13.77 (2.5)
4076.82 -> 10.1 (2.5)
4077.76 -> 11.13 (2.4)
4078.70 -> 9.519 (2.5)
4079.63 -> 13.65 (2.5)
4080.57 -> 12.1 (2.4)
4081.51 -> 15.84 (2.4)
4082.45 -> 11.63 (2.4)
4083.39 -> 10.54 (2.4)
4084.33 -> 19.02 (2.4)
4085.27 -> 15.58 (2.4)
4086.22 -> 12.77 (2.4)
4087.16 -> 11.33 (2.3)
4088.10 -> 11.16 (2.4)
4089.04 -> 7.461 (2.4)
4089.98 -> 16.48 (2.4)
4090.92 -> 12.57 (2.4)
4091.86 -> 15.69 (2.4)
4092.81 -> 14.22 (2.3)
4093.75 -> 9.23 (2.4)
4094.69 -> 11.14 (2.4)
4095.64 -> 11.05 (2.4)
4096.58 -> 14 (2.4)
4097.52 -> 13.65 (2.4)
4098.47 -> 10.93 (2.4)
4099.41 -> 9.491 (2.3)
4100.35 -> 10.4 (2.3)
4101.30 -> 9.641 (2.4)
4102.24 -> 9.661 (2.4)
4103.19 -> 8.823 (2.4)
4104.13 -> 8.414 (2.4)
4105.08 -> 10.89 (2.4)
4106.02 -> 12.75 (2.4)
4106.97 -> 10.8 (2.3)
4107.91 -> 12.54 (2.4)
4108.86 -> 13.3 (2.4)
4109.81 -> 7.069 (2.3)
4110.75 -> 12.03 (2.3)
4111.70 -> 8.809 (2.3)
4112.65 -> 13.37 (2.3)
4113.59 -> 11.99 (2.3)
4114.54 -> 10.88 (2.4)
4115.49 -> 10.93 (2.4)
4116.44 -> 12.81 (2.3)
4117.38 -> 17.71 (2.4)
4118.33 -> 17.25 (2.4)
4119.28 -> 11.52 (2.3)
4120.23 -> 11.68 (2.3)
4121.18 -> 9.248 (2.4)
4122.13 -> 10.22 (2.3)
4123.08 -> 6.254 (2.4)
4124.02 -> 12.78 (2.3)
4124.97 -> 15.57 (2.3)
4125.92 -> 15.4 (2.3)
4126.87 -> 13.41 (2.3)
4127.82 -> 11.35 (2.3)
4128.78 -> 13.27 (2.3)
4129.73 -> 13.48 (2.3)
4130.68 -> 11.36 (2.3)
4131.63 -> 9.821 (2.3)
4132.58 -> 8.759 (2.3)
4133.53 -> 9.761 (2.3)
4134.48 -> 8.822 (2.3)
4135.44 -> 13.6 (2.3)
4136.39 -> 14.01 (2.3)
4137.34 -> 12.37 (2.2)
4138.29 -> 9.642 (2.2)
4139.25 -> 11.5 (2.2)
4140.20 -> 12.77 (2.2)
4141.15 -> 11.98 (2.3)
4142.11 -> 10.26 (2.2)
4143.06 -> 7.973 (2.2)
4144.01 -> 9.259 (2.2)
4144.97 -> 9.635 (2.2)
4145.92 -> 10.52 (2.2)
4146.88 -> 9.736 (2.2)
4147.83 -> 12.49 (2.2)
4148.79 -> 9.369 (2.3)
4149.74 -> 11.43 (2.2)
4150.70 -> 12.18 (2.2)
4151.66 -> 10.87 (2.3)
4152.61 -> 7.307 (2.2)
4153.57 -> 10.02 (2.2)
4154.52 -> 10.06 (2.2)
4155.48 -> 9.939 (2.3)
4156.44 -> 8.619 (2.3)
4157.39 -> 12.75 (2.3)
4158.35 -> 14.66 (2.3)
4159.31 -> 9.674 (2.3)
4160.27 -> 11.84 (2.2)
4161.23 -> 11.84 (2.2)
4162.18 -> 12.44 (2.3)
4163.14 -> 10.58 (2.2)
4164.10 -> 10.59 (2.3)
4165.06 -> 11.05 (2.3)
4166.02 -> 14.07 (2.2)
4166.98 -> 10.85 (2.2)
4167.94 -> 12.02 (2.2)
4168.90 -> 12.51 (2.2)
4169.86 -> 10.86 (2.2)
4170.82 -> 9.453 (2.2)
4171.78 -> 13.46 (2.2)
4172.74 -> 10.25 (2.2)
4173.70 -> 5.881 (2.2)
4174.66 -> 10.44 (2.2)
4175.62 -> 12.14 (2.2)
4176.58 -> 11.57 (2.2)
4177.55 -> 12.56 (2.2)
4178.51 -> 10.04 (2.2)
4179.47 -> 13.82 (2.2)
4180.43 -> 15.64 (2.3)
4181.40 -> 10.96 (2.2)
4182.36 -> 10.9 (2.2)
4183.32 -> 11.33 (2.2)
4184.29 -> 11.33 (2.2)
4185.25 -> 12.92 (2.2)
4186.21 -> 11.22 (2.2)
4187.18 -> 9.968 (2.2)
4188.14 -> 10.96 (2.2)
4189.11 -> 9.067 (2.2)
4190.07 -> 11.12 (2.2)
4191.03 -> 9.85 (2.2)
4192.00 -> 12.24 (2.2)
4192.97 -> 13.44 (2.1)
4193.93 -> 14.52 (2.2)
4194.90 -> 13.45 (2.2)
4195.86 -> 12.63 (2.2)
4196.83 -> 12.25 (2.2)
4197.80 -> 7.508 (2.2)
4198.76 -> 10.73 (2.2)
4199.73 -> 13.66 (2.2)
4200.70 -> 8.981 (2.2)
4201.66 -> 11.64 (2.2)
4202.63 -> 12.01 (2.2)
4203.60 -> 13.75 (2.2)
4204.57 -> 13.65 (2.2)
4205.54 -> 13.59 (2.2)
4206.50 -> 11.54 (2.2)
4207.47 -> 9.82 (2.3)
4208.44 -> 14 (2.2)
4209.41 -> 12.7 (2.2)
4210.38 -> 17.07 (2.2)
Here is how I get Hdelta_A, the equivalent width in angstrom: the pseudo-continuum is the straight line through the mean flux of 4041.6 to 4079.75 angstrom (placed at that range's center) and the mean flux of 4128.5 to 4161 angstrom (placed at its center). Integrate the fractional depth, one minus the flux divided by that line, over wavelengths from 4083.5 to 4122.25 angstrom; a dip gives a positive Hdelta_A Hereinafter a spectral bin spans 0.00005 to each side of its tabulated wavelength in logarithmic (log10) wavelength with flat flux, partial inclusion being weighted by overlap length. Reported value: -3.1 angstrom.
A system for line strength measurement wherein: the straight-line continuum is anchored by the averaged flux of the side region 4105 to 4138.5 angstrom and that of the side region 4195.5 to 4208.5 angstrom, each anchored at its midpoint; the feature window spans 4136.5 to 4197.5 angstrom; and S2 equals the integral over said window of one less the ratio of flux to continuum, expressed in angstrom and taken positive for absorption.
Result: 2.93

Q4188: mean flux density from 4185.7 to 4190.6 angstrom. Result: 10.5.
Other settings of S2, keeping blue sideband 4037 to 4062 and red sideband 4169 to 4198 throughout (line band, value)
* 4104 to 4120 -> -1.1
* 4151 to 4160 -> 0.7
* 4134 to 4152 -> 0.6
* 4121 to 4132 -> -0.6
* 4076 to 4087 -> -1.7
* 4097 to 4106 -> 0.7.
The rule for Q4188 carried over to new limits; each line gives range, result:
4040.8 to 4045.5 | 12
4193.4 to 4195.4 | 14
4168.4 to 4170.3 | 11.7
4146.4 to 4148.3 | 11.1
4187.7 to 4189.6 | 10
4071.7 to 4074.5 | 10.8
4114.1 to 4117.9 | 13.2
